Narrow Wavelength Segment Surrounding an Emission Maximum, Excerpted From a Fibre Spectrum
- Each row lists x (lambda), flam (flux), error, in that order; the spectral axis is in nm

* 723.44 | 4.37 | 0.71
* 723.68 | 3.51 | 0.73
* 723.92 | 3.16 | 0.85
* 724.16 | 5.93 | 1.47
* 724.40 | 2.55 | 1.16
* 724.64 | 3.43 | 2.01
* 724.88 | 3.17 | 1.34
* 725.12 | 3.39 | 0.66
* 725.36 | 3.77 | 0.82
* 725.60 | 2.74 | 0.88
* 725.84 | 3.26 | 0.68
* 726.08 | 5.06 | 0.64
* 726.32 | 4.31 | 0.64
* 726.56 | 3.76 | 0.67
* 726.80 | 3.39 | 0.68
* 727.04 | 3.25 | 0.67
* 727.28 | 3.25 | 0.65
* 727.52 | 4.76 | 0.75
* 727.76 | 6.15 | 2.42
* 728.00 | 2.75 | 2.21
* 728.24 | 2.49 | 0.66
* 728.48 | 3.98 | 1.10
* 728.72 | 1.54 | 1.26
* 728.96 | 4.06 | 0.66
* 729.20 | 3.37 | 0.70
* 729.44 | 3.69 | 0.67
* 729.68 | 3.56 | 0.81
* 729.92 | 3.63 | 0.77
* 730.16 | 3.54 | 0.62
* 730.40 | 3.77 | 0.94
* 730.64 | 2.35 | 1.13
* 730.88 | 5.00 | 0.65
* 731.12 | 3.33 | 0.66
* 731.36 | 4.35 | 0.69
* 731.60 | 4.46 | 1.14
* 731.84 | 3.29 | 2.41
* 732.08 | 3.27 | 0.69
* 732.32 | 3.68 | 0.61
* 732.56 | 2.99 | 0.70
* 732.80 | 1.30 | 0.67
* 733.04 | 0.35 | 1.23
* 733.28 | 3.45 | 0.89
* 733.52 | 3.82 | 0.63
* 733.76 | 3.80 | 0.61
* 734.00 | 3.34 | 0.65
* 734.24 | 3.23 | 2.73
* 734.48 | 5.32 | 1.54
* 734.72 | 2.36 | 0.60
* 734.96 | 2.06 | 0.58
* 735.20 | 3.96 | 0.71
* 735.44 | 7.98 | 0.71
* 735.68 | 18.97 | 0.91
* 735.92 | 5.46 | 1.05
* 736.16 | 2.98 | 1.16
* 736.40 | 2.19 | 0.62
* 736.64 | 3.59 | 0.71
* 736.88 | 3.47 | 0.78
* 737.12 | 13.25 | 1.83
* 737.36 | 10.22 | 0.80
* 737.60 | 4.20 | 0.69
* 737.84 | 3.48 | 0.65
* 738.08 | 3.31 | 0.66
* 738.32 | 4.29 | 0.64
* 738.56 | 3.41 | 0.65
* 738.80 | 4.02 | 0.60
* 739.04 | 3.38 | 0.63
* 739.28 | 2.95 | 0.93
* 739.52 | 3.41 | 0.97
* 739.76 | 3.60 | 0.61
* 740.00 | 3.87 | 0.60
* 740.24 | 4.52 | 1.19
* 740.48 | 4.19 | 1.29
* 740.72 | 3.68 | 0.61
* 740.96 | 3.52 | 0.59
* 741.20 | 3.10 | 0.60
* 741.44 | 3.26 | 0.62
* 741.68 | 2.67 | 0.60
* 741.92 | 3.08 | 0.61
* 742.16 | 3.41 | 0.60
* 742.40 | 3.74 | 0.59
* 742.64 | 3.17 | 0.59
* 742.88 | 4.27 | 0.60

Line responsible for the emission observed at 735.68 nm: [S II]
